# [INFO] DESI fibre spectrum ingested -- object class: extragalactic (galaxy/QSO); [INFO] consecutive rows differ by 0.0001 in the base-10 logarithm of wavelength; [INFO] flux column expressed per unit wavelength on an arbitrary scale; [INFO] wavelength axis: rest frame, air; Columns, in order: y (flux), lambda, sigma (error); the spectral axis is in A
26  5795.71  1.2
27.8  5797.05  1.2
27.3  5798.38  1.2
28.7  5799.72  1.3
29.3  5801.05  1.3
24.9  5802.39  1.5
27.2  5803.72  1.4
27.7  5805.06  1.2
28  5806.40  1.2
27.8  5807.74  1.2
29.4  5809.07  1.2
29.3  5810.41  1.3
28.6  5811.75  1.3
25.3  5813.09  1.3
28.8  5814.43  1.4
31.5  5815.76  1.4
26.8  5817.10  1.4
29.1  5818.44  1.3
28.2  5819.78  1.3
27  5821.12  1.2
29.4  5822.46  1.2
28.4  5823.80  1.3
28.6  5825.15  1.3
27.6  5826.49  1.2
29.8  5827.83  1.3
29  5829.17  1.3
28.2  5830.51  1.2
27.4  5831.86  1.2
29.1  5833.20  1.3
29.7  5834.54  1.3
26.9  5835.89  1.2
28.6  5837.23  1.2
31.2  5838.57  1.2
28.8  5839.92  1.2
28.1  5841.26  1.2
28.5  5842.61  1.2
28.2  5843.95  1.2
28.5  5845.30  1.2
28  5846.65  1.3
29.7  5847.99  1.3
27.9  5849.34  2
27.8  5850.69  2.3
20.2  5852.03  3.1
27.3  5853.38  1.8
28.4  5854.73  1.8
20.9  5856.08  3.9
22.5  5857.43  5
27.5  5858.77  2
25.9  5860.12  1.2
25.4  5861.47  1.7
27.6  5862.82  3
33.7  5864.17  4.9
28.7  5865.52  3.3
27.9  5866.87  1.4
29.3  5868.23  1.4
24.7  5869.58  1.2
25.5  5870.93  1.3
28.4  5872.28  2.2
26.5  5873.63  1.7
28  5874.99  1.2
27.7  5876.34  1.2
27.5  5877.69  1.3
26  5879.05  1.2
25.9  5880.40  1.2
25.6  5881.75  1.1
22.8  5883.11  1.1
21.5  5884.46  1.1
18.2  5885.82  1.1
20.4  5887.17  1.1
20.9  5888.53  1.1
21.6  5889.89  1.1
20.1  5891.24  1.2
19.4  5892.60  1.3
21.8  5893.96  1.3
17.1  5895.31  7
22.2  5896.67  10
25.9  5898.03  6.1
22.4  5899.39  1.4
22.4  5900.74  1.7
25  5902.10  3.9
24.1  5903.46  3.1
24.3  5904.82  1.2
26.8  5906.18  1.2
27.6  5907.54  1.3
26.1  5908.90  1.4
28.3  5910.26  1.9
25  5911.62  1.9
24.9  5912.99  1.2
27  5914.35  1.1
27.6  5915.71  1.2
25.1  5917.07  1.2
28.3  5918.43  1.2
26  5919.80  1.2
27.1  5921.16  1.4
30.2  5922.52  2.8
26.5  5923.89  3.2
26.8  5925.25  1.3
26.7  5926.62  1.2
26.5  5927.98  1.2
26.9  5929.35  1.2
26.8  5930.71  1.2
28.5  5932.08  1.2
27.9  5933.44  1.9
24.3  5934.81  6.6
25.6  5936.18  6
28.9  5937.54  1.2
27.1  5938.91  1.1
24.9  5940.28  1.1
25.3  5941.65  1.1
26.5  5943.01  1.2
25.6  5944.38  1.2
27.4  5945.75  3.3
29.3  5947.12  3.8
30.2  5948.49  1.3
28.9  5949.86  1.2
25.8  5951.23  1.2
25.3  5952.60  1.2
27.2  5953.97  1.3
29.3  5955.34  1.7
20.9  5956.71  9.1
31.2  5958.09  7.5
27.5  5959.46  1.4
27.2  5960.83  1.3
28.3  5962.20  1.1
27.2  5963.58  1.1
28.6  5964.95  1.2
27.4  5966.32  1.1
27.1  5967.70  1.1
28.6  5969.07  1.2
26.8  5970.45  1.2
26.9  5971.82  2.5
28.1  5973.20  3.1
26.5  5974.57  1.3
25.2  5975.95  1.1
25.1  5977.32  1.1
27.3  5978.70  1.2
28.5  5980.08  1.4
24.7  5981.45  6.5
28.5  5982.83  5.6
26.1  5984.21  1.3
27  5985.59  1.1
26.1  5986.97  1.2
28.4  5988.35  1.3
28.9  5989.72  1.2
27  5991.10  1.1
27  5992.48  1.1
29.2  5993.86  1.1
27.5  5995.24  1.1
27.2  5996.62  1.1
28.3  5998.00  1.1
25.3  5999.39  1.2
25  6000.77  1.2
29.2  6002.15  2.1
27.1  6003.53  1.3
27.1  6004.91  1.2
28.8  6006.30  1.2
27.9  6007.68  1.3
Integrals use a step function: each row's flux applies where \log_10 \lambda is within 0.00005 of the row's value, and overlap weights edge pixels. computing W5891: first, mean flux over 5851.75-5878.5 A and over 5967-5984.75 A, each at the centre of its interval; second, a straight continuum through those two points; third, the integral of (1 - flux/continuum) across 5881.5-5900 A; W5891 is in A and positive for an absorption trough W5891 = 3.8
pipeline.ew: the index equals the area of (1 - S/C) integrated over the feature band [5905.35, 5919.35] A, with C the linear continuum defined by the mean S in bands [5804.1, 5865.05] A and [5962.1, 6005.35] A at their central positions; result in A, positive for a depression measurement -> 0.5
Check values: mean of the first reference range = 27.9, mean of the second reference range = 27.2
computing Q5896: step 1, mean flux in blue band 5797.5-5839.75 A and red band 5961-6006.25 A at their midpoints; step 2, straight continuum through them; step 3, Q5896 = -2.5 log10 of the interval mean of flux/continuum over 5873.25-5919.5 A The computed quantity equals 0.150 mag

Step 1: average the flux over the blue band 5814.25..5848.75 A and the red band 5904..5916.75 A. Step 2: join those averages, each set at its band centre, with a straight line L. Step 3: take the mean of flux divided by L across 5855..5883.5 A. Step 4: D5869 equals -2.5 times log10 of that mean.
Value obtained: 0.04 mag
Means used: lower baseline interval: 28.7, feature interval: 26.6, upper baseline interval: 26.3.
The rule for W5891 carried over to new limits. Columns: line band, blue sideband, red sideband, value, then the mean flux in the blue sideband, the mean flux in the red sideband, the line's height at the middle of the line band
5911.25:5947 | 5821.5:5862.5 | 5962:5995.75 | 0.85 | 27.6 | 27.3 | 27.4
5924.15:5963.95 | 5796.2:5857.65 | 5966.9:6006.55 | 0.48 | 27.9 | 27.2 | 27.4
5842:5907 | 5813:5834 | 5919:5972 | 6.55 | 28.5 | 27.2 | 27.9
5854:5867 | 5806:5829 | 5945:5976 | 0.63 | 28.5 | 27.5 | 28.2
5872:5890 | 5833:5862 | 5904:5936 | 1.76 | 27.2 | 26.7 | 27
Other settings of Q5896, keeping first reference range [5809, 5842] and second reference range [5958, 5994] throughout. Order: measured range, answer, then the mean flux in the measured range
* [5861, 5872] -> 0.01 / 27.9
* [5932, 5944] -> 0.05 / 26.4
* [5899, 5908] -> 0.13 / 24.7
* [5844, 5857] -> 0.07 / 26.5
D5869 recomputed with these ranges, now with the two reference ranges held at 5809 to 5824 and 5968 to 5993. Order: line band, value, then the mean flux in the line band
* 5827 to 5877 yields 0.021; 27.6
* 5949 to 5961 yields 0.008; 27.1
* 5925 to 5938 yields 0.024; 26.9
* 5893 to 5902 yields 0.248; 22.1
